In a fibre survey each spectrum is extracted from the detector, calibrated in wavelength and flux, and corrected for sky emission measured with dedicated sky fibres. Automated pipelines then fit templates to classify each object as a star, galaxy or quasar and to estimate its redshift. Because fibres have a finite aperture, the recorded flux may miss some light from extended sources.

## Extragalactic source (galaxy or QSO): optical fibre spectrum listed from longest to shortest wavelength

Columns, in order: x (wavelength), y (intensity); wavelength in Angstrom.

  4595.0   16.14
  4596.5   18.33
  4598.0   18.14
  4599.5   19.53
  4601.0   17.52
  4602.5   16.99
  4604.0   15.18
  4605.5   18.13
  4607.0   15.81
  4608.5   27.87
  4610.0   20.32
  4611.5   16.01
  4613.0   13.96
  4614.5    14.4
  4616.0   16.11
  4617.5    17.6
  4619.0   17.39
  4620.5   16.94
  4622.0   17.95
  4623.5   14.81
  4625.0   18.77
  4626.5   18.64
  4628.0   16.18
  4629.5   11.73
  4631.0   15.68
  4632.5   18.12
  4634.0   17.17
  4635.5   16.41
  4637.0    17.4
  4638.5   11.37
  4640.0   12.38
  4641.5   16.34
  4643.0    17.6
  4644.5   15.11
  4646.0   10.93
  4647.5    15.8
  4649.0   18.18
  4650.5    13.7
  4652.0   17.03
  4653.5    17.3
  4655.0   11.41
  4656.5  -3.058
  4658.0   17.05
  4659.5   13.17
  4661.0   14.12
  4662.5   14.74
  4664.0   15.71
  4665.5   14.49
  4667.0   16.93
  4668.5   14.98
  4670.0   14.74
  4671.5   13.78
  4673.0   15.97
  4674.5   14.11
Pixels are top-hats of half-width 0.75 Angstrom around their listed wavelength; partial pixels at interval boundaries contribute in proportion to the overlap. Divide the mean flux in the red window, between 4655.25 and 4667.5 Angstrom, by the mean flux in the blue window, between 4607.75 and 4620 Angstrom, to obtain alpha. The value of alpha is 0.71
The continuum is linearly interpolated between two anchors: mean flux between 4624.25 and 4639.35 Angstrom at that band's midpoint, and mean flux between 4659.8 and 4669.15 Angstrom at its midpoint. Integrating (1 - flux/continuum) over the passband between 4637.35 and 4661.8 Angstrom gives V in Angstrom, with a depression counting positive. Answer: 2.90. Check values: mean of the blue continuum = 16.1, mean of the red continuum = 15.1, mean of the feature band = 13.7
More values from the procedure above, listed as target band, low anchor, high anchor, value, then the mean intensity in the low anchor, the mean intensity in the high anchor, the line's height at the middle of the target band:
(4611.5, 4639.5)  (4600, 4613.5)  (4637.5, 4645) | 0.1 Angstrom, 18.1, 14.6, 16.2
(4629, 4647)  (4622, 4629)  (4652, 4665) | 0.4 Angstrom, 17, 12.9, 15.4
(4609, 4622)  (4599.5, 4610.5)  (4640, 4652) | 0.8 Angstrom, 18.8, 15.3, 17.9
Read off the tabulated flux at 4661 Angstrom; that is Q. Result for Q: 14.12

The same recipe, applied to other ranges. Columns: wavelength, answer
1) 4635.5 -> 16.41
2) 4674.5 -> 14.11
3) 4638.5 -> 11.37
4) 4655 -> 11.41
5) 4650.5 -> 13.7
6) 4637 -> 17.4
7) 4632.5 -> 18.12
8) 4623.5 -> 14.81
